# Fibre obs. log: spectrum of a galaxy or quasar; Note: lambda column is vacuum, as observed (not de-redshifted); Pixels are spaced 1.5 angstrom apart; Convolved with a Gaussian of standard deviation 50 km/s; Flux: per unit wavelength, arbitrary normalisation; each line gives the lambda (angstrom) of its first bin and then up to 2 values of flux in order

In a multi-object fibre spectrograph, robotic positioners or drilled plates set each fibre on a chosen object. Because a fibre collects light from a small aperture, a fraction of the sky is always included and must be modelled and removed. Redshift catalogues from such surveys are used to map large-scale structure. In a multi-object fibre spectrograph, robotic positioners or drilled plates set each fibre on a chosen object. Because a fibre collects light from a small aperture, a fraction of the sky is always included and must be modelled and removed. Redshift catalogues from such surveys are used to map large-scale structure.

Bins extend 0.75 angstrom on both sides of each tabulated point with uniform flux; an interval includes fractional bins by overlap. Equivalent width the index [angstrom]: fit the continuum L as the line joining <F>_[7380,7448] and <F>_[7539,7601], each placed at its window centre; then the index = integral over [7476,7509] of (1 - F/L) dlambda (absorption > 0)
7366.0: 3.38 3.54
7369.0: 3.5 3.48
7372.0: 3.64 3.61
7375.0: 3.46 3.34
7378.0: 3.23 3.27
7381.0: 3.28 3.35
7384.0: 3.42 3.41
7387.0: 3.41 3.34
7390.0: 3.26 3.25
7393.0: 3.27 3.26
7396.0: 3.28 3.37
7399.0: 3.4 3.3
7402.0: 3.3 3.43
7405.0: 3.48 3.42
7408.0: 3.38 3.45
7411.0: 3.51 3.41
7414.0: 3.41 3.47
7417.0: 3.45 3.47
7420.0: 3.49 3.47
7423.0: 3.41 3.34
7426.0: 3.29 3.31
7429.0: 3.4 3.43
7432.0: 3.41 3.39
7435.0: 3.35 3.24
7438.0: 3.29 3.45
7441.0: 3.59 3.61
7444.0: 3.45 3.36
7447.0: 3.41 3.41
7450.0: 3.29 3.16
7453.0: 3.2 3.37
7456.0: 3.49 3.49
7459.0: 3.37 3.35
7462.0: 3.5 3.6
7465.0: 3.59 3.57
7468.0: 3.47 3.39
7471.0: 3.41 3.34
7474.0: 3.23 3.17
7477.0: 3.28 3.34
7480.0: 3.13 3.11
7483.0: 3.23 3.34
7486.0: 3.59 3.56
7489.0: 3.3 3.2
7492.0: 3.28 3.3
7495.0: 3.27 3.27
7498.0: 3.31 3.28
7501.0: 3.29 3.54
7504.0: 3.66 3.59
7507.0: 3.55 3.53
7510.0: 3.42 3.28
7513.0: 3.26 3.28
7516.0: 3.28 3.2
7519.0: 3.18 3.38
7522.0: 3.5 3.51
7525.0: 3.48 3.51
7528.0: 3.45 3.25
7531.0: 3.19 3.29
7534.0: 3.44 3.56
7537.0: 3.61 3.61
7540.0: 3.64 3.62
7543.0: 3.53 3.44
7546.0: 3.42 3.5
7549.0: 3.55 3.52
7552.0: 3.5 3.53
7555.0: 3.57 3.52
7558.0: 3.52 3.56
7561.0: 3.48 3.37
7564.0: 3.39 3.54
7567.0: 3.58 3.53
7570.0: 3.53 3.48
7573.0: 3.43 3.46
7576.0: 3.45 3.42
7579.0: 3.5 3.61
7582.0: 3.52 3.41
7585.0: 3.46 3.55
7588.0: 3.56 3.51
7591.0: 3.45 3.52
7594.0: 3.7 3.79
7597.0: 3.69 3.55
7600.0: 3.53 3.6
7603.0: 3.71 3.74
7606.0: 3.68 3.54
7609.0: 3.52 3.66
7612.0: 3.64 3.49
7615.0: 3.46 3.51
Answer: 0.9 angstrom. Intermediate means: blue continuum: 3.39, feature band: 3.36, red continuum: 3.52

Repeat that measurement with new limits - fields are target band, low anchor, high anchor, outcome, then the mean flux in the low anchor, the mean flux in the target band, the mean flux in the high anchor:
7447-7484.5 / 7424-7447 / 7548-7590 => 0.7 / 3.4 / 3.35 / 3.5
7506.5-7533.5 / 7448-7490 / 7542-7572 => 0.7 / 3.37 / 3.36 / 3.5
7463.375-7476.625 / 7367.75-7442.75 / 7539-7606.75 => 0.2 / 3.4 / 3.41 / 3.54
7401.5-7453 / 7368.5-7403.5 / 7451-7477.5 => -0.3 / 3.37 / 3.4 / 3.39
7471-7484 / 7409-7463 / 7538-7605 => 0.8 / 3.4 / 3.24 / 3.53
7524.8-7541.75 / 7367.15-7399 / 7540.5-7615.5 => 0.2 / 3.38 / 3.47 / 3.54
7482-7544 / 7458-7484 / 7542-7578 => 0.4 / 3.36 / 3.4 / 3.49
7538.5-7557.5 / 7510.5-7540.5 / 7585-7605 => -0.4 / 3.39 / 3.53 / 3.6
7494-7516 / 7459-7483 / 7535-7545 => 0.5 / 3.36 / 3.39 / 3.58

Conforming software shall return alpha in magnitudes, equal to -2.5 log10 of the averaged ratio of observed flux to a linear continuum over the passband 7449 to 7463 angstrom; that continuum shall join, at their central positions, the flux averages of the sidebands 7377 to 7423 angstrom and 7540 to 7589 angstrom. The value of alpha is 0.02 mag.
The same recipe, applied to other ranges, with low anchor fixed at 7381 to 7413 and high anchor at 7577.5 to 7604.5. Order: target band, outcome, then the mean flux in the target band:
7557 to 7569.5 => 0.01 mag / 3.5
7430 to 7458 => 0.01 mag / 3.39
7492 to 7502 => 0.06 mag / 3.29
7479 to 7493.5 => 0.05 mag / 3.3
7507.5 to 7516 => 0.04 mag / 3.35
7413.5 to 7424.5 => -0.02 mag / 3.45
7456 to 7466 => -0.02 mag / 3.49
